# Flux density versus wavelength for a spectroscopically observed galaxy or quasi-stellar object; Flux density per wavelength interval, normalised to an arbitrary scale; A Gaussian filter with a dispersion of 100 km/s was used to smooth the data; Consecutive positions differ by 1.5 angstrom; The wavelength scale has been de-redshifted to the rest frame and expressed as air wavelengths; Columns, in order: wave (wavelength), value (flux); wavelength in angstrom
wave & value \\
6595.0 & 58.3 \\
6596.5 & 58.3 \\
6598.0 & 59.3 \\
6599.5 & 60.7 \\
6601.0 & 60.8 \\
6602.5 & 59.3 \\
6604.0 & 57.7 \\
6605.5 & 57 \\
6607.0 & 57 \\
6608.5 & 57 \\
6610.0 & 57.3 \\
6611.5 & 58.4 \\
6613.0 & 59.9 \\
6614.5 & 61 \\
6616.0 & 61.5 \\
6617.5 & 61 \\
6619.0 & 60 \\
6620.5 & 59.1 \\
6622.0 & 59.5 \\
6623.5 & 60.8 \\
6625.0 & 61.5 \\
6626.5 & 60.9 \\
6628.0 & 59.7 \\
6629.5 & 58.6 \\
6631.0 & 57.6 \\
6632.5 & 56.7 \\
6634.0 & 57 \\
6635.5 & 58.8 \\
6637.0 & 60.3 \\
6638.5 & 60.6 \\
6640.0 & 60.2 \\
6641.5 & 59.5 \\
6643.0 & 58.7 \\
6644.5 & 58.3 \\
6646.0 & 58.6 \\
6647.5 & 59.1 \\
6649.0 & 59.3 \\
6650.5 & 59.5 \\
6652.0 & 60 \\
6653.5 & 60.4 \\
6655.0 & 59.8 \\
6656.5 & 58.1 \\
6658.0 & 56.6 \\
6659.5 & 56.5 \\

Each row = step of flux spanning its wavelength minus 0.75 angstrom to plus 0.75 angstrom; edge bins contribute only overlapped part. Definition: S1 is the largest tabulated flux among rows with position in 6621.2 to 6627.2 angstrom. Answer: 61.5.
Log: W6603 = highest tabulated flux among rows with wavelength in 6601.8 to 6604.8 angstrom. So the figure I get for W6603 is 59.3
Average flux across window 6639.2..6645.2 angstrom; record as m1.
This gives 59.2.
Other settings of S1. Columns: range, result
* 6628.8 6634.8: 58.6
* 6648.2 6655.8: 60.4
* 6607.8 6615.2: 61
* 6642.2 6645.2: 58.7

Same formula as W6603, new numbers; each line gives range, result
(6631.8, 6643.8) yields 60.6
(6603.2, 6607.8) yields 57.7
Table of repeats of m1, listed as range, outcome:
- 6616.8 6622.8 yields 59.9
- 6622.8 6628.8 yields 60.7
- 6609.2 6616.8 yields 59.6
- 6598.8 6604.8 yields 59.6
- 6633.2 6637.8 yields 58.7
